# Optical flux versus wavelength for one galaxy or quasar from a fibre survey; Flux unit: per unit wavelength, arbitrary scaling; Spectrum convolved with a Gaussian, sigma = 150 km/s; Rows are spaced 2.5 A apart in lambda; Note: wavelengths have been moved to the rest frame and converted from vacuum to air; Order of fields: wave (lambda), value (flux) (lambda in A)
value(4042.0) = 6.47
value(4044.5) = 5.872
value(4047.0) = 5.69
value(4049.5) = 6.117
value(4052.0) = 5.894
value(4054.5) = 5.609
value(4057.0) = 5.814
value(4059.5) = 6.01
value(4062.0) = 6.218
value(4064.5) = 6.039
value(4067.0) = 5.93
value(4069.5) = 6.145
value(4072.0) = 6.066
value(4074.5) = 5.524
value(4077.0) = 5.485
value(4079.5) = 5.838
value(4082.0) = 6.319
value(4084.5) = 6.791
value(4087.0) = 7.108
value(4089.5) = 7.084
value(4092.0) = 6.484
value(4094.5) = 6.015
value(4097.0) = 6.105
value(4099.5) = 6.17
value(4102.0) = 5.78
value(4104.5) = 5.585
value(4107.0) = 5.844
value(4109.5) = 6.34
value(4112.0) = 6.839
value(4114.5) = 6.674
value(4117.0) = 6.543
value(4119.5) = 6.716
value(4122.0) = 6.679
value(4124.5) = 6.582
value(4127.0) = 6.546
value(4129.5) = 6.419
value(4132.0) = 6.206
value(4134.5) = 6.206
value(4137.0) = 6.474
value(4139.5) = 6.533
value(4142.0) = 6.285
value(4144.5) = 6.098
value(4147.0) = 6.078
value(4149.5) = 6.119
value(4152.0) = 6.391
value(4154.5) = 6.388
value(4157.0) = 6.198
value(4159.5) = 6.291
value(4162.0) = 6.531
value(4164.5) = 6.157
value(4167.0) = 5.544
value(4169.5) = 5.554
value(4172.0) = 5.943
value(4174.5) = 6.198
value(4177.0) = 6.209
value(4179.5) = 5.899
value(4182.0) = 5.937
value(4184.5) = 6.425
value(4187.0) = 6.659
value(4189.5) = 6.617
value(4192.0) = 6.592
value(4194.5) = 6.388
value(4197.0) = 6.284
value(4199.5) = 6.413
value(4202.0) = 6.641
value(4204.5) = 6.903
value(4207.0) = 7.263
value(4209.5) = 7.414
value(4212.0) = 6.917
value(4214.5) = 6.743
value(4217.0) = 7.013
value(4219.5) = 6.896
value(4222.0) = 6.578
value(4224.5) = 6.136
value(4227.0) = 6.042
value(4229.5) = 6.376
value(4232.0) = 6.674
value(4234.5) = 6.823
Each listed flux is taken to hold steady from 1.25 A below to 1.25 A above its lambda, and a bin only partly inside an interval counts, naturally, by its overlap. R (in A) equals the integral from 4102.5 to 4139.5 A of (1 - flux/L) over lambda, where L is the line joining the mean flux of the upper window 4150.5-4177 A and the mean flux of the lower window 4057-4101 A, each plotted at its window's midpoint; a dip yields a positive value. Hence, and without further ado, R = -1.5 A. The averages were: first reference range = 6.18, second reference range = 6.12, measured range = 6.4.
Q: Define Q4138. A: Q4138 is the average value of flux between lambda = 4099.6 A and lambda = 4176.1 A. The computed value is 6.26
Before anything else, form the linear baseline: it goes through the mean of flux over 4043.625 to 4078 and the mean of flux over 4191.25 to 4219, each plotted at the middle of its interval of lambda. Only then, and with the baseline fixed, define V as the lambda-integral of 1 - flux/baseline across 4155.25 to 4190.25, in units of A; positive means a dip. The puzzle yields 2.3 A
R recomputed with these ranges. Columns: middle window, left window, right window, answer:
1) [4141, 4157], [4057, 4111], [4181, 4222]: 0.5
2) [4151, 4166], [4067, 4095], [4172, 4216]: 0.3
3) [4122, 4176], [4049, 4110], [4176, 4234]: 1.0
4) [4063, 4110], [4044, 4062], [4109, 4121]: 1.1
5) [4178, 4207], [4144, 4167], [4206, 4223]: 1.0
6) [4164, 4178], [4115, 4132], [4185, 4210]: 1.5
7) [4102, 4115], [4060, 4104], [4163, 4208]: 0.0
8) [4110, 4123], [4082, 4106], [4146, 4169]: -0.8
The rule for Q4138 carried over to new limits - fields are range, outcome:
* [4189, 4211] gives 6.73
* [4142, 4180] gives 6.12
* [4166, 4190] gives 6.09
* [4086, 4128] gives 6.41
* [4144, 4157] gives 6.22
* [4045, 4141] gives 6.22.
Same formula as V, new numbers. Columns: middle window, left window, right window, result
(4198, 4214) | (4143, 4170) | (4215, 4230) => -1.2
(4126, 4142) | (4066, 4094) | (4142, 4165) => -0.3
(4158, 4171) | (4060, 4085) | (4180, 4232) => 0.8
